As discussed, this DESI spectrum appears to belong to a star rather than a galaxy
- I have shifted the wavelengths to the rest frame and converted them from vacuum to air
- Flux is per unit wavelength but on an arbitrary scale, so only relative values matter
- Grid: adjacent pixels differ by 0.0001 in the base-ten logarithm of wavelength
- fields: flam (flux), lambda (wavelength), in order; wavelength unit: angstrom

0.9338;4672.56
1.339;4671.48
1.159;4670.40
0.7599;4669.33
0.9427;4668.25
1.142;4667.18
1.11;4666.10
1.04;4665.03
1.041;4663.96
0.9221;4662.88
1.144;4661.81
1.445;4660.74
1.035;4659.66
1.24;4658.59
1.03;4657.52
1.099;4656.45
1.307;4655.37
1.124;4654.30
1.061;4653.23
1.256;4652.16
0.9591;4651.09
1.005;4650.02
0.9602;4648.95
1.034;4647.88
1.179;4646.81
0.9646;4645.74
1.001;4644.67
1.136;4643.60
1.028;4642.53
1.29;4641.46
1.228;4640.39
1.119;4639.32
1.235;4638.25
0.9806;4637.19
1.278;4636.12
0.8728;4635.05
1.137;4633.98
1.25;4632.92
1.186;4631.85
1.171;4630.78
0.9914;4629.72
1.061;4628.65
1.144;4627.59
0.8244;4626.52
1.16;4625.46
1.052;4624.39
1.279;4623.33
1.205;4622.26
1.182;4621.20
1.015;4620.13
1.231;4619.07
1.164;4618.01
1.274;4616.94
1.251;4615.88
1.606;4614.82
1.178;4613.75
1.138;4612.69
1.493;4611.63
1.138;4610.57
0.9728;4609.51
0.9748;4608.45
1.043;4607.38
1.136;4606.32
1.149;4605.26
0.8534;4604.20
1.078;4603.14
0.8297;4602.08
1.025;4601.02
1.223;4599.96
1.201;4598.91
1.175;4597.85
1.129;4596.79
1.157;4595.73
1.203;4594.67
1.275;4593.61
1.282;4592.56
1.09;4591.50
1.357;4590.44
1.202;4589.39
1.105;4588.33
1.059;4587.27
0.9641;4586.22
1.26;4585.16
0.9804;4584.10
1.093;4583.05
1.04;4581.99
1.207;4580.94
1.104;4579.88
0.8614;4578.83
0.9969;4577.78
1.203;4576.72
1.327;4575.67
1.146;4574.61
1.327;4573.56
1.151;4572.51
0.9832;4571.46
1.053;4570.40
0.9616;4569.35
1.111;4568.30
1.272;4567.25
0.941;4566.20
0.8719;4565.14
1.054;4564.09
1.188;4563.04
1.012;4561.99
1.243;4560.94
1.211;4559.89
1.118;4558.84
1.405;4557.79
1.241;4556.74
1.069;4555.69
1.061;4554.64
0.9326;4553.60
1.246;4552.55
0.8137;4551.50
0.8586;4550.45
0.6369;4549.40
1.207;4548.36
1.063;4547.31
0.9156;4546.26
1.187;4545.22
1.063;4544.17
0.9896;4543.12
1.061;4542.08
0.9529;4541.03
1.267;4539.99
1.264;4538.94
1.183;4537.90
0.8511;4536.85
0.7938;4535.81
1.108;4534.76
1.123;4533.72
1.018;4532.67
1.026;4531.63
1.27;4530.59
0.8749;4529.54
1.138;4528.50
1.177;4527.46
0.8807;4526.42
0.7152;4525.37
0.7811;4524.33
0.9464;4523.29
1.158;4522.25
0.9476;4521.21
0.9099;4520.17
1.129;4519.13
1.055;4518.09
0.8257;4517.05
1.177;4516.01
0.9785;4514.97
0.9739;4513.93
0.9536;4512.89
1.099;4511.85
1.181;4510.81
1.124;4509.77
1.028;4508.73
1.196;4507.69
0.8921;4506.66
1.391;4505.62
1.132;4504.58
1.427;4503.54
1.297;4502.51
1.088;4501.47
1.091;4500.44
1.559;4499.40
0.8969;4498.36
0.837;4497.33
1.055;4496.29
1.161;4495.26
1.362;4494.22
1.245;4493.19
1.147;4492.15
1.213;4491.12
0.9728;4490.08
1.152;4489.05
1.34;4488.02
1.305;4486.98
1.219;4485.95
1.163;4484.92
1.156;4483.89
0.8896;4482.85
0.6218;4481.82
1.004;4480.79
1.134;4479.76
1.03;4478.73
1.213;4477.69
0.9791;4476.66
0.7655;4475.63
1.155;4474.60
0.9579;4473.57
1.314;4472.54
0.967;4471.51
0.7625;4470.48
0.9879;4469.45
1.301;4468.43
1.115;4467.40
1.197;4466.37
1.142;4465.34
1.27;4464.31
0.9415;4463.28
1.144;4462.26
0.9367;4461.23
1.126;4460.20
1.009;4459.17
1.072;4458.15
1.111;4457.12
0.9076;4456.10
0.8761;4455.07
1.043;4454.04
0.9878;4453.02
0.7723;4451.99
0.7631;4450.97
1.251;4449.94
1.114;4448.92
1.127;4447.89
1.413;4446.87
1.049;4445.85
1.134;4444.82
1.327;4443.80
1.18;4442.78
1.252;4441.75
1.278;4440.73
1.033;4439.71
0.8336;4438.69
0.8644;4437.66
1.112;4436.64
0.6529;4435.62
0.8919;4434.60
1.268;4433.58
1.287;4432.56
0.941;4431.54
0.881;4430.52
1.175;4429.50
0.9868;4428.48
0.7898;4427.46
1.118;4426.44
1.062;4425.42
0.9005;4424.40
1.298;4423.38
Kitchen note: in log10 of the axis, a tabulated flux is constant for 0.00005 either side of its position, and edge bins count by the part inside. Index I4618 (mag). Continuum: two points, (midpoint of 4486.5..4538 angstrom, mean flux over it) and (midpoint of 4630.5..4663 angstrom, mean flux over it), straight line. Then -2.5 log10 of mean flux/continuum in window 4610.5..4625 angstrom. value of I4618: -0.11 mag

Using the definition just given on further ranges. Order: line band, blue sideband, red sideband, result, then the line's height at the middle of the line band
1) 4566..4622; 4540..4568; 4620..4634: -0.04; 1.1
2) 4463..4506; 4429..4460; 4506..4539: -0.08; 1.04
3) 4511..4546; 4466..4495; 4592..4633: 0.09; 1.11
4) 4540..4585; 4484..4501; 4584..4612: 0.06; 1.14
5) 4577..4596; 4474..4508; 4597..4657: 0.00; 1.12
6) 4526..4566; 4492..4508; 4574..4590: 0.07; 1.14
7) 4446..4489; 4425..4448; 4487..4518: 0.04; 1.1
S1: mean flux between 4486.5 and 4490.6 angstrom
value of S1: 1.19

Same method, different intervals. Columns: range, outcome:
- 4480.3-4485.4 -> 0.965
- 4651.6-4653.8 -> 1.16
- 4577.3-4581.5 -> 1.04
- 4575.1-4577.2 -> 1.26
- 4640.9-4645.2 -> 1.11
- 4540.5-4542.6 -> 1.01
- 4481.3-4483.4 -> 0.76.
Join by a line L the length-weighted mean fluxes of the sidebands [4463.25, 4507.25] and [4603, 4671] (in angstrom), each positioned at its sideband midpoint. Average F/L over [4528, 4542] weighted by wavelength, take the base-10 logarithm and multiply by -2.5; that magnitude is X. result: 0.049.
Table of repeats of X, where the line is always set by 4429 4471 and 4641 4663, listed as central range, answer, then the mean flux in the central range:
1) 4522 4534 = 0.08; 1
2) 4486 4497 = -0.11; 1.19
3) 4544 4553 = 0.09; 0.994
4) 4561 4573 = 0.03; 1.06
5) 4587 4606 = -0.04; 1.13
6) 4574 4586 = -0.02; 1.11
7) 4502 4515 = -0.06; 1.13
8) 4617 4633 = -0.02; 1.13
